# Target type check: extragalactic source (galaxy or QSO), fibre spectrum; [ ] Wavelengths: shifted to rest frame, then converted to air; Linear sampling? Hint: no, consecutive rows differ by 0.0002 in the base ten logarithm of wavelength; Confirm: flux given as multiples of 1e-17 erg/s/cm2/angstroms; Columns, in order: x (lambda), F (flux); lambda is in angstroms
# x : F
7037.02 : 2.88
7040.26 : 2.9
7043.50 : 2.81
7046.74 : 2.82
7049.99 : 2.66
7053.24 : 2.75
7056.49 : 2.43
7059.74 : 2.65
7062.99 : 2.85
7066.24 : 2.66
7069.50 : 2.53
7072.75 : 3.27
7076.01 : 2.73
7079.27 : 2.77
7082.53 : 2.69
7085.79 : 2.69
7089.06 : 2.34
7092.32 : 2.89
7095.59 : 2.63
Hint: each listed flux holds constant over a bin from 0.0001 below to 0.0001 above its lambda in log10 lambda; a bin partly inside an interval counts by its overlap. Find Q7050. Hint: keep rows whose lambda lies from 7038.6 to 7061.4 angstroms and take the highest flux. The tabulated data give 2.9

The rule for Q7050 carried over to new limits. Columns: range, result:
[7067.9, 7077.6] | 3.27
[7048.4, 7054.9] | 2.75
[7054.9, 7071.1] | 2.85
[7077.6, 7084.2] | 2.77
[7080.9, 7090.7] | 2.69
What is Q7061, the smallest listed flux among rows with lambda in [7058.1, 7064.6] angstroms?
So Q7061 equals 2.65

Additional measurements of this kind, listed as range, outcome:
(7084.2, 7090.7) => 2.34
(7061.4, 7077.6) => 2.53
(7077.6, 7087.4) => 2.69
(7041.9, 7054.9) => 2.66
